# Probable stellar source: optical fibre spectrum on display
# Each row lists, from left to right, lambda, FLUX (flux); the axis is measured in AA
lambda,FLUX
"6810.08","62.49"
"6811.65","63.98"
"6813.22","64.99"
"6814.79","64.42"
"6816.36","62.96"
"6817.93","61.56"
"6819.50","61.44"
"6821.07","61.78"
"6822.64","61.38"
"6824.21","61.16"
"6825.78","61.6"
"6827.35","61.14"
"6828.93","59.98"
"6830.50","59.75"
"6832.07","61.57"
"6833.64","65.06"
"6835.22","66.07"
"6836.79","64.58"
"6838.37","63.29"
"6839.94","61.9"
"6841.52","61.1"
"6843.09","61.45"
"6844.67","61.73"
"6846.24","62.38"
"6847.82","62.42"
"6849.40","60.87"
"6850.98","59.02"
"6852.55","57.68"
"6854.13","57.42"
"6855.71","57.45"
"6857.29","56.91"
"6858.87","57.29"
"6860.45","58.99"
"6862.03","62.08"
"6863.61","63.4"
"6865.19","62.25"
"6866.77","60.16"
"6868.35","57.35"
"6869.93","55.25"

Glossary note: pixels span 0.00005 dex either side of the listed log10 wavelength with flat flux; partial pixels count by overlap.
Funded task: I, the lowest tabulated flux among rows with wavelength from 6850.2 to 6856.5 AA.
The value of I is 57.42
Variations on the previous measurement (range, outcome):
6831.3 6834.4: 61.57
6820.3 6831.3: 59.75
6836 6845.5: 61.1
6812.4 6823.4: 61.38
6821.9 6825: 61.16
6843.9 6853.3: 57.68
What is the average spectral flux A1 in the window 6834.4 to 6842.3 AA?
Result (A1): 63.3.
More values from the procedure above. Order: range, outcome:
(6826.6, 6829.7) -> 60.4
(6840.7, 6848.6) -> 61.8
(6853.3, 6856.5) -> 57.4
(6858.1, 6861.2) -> 58.1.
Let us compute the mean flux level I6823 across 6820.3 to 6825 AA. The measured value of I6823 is 61.5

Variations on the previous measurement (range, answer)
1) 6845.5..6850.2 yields 61.8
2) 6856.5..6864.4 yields 59.7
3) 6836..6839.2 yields 64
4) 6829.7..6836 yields 63.1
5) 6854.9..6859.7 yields 57.2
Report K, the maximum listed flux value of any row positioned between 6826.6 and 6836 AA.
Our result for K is 66.07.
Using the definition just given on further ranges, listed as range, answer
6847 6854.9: 62.42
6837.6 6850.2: 63.29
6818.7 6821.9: 61.78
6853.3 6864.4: 63.4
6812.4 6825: 64.99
